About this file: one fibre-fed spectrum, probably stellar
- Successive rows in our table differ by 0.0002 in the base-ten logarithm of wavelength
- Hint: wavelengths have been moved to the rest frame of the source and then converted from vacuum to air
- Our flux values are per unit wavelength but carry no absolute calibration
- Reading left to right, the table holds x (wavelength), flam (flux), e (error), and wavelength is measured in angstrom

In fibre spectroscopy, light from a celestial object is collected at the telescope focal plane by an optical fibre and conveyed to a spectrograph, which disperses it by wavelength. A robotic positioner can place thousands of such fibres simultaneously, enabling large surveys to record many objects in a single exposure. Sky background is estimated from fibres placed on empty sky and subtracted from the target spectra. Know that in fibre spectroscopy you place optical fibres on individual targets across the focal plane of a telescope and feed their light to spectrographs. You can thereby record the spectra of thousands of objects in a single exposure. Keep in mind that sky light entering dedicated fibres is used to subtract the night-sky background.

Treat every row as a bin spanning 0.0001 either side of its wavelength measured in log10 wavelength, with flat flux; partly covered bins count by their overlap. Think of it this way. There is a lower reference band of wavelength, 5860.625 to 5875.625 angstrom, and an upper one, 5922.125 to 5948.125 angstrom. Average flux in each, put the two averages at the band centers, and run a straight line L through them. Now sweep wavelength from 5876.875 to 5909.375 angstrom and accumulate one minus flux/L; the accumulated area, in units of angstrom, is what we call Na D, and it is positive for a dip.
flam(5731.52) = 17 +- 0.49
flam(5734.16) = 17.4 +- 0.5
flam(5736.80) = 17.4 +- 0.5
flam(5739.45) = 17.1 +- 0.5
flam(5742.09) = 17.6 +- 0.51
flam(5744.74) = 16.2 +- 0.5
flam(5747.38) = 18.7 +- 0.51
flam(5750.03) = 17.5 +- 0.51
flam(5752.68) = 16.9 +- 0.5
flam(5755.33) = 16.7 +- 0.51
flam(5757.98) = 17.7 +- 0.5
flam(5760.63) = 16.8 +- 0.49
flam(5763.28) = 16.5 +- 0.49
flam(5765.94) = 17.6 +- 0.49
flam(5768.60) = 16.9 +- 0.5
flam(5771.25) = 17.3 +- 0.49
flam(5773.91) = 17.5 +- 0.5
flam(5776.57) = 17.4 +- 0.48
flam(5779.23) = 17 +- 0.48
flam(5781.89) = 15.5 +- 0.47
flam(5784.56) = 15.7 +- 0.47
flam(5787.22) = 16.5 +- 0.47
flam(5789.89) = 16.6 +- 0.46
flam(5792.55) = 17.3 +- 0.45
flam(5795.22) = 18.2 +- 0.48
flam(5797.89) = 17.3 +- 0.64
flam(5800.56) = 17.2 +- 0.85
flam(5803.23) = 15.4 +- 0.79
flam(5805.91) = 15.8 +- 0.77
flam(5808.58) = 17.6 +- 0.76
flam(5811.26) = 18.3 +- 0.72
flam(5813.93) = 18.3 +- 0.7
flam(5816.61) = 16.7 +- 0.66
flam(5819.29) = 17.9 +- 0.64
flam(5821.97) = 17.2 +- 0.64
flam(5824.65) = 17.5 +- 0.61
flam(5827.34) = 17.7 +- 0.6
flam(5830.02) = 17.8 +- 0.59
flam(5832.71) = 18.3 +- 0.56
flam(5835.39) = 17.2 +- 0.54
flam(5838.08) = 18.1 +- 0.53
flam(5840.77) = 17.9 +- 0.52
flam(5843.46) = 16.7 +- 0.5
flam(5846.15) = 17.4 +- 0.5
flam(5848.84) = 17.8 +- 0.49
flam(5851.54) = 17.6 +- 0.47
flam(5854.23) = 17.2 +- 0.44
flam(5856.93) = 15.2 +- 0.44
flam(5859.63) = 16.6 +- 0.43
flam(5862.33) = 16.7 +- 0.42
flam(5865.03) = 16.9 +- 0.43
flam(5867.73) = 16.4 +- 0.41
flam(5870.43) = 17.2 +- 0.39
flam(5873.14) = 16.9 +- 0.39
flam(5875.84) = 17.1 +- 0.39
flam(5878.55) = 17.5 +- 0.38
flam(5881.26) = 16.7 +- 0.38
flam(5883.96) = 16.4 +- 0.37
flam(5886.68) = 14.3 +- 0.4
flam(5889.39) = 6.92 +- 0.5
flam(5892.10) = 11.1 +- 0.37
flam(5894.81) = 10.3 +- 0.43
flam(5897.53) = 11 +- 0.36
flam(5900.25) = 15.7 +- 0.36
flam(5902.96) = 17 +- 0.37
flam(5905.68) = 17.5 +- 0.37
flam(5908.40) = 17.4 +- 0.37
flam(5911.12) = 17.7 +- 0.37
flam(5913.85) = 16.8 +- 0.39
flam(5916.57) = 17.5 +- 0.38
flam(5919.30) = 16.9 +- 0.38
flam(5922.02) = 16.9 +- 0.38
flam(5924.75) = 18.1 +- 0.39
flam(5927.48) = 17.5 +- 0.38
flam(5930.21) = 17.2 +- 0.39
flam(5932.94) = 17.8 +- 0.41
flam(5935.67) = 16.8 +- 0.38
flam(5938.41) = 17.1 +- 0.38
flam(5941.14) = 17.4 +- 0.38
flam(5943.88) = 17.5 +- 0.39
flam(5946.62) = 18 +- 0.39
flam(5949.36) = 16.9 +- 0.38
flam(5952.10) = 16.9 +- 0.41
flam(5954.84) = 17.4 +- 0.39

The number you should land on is 5.26 angstrom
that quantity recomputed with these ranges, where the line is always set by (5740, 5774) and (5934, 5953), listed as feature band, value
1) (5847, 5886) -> 0.9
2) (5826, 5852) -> -0.6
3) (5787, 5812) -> 0.3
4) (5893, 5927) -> 2.4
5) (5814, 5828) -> -0.2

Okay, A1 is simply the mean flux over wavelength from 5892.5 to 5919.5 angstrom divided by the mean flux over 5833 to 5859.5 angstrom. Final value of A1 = 0.90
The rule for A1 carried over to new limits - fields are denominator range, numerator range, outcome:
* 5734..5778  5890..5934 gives 0.92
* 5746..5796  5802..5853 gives 1.02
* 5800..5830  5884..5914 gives 0.82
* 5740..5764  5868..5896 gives 0.85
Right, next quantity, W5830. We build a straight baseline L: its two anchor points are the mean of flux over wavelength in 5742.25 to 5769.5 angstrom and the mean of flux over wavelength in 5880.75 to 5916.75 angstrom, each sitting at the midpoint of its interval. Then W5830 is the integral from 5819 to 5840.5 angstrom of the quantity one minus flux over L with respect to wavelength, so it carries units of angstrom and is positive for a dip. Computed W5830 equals -2.5 angstrom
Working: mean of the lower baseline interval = 17.2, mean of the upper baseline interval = 14.6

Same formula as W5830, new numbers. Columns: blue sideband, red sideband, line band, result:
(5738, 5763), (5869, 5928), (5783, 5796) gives 0.01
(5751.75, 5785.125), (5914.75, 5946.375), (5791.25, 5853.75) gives -1.40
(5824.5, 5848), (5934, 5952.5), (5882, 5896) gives 4.35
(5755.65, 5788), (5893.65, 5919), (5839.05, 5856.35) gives -1.18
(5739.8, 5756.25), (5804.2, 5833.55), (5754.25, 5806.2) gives 1.53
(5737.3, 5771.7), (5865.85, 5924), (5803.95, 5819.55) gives -0.76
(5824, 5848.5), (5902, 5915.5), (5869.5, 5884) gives 0.36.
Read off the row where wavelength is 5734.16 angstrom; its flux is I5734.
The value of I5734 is 17.4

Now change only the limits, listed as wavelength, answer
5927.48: 17.5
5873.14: 16.9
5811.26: 18.3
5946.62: 18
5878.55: 17.5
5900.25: 15.7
